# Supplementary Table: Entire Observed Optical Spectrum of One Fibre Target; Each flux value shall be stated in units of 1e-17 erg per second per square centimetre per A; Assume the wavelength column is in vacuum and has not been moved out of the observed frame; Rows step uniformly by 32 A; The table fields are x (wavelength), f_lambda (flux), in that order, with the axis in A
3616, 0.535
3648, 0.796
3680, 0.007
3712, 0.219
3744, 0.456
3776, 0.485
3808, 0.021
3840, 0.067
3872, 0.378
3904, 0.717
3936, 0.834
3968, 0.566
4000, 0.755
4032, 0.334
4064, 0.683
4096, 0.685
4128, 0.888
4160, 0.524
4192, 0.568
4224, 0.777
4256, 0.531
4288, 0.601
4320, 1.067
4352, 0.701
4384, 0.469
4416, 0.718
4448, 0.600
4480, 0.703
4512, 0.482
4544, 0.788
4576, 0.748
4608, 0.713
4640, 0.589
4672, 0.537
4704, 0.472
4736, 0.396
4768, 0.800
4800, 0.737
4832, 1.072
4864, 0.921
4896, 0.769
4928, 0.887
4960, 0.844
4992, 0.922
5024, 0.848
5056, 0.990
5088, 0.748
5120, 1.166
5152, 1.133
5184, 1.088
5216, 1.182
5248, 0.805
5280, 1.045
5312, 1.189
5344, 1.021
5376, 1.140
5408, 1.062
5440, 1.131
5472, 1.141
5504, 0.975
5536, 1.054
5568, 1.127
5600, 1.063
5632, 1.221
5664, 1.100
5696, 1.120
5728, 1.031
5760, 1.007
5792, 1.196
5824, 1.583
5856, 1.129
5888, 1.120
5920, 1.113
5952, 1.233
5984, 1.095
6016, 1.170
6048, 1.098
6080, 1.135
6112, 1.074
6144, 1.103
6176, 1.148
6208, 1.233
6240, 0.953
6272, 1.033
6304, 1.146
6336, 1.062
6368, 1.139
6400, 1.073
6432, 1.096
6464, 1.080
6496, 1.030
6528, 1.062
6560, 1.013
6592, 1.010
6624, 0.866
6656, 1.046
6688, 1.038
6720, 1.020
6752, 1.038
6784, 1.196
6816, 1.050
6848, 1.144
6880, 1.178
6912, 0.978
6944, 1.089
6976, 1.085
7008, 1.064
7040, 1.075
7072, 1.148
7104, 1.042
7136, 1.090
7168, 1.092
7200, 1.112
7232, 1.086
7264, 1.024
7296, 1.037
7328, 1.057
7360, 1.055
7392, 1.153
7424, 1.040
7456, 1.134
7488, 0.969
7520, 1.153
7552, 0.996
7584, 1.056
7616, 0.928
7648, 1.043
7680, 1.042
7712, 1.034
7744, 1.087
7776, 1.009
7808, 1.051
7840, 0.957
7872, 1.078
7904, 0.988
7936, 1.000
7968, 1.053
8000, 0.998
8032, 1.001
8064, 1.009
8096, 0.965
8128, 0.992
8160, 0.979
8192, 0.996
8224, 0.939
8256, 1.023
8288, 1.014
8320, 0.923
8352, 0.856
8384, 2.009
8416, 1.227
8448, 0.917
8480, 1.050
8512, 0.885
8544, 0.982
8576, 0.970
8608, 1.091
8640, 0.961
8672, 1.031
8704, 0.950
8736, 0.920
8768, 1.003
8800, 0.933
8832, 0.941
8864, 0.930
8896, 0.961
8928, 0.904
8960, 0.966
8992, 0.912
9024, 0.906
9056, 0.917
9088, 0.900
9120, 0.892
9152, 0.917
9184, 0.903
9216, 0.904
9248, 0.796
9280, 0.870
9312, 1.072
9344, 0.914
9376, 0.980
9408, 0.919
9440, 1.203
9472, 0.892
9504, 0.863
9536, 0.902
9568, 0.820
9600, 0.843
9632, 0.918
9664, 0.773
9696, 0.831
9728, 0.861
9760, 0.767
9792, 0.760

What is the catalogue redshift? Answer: 0.279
